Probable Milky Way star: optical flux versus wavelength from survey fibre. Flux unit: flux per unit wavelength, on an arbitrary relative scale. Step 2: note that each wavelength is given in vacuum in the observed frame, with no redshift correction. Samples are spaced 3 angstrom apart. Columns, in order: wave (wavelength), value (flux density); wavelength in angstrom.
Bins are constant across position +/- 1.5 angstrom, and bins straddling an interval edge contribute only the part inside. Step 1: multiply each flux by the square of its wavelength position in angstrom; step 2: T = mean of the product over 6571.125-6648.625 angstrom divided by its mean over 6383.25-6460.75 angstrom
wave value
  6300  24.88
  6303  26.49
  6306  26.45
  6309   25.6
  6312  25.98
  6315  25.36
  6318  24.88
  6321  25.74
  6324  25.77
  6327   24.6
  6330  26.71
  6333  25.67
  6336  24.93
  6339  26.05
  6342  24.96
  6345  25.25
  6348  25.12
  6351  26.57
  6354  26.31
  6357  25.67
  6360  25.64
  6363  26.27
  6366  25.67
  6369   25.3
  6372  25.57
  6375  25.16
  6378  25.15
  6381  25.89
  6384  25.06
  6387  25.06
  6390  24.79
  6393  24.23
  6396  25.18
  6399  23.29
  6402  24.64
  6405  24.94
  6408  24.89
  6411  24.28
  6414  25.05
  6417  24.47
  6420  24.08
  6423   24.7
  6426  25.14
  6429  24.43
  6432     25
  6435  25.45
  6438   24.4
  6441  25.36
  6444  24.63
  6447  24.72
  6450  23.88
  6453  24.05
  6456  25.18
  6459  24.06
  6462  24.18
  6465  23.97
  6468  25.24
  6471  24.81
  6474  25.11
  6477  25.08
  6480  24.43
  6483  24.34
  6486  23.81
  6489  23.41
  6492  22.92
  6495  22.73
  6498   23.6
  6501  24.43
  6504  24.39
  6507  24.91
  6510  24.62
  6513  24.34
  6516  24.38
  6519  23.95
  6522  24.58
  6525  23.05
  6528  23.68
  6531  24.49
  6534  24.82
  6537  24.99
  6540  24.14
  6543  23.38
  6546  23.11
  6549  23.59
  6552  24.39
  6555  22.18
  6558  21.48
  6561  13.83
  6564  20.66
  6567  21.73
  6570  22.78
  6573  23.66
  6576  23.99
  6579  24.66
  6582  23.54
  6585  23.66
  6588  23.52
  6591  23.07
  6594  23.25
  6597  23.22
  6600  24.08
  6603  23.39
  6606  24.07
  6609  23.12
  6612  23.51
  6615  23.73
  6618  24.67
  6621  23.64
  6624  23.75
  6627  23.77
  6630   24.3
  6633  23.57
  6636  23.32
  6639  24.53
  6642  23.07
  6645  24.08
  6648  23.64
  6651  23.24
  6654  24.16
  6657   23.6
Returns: 1.02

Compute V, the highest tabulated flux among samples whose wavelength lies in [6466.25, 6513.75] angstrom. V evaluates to 25.24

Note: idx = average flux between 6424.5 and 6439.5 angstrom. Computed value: 24.9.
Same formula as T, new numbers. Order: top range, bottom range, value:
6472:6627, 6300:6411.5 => 0.98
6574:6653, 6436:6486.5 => 1.01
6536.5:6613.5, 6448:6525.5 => 0.97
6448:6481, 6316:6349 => 1.01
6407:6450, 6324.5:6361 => 0.99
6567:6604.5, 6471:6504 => 1.01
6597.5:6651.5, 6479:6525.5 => 1.03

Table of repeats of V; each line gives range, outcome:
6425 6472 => 25.45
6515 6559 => 24.99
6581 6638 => 24.67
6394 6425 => 25.18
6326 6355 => 26.71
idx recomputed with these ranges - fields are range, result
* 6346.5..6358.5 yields 25.9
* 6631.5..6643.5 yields 23.6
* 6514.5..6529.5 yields 23.9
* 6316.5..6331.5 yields 25.5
